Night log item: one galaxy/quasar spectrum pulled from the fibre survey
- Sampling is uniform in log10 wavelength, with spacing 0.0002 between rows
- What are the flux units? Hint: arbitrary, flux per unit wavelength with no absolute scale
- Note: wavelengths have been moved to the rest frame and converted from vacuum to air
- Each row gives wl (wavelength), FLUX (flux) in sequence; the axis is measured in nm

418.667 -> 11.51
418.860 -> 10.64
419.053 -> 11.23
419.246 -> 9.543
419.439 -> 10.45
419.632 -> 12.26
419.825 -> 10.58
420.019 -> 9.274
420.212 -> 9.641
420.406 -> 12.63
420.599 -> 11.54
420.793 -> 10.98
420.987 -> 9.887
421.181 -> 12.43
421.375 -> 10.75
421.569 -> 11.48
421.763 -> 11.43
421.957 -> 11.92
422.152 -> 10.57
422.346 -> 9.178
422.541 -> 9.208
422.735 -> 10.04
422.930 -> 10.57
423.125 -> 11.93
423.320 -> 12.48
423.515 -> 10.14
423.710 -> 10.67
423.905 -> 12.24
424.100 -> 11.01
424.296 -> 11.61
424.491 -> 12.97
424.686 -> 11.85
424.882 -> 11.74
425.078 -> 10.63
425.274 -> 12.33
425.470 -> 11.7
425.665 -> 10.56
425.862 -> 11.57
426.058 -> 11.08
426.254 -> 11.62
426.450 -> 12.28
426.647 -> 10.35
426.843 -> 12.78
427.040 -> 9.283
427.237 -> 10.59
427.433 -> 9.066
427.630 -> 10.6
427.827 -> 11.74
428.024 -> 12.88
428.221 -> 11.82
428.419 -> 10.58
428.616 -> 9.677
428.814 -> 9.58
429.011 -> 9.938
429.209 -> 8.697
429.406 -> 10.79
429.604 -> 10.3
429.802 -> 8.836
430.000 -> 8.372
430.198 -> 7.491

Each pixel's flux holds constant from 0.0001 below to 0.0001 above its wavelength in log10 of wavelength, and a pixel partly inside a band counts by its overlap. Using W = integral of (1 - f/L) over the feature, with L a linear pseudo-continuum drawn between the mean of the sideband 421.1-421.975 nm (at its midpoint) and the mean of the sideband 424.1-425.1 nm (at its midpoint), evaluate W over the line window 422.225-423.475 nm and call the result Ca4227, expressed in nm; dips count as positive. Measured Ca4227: 0.12 nm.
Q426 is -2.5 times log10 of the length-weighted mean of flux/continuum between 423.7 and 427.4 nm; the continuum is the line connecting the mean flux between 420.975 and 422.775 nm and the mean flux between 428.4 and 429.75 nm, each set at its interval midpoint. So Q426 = -0.11 mag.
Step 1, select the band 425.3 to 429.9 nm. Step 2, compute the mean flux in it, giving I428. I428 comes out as 10.7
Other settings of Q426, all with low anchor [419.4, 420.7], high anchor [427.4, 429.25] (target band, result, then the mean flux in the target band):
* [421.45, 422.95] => 0.03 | 10.6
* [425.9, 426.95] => -0.09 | 11.6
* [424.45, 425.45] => -0.11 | 11.8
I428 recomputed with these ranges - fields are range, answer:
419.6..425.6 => 11.1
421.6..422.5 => 10.7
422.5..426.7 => 11.3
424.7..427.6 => 11.1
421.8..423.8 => 10.7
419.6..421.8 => 11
